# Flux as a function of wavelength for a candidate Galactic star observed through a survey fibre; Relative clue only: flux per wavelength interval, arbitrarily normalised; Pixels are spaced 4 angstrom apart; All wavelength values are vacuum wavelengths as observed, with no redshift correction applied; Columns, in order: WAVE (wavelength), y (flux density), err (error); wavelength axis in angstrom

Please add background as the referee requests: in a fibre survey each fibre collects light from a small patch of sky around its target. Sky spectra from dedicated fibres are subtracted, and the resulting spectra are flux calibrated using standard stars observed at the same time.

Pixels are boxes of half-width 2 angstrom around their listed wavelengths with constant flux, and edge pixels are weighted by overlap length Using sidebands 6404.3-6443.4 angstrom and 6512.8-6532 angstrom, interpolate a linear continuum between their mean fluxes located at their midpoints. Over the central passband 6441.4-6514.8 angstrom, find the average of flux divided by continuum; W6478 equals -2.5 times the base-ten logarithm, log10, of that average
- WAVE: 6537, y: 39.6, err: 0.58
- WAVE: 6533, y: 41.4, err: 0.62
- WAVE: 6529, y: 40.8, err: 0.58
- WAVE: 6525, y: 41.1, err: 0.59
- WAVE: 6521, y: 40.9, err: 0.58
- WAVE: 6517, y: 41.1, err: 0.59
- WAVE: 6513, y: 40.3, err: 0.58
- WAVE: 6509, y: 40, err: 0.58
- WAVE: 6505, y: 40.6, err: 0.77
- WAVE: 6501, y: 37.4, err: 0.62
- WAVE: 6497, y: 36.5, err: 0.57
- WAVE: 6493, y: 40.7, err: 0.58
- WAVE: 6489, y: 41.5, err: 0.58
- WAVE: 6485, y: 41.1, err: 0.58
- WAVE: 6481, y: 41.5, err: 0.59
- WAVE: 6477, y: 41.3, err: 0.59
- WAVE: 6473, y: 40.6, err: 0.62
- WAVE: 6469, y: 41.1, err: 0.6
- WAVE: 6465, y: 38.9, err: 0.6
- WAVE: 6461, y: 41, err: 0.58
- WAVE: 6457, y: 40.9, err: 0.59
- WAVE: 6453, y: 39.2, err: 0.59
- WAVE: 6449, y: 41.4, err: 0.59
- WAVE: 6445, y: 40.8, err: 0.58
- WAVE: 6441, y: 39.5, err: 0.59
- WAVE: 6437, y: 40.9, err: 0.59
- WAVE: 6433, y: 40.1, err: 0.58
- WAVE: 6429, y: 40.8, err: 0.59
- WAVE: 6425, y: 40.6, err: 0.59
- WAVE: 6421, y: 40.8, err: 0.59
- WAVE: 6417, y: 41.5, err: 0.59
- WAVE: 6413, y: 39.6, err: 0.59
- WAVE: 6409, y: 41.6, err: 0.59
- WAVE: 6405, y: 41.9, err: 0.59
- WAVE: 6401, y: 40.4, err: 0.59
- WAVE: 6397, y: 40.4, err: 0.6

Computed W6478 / 0.02 mag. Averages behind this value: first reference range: 40.7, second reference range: 40.9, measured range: 40.2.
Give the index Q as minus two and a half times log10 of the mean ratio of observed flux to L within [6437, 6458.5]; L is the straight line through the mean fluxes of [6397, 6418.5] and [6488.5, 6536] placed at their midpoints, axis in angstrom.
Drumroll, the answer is 0.01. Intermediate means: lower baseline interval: 40.9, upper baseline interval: 40.1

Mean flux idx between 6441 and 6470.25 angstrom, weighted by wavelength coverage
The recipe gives 40.4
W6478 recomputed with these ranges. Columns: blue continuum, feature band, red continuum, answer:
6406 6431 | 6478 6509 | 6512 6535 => 0.026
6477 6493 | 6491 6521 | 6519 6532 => 0.041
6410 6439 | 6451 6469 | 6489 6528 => 0.006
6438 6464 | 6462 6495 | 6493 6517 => -0.027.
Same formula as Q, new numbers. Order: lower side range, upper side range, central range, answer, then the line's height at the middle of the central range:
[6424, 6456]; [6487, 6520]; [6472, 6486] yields -0.03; 40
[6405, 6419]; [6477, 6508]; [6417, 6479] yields 0.00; 40.6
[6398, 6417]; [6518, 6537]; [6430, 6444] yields 0.02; 40.9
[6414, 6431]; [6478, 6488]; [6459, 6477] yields 0.02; 41.2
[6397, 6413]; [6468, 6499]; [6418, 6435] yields 0.01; 40.9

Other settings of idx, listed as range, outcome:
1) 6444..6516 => 40.3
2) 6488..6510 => 39.3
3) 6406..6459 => 40.6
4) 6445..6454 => 40.5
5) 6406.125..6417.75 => 40.9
